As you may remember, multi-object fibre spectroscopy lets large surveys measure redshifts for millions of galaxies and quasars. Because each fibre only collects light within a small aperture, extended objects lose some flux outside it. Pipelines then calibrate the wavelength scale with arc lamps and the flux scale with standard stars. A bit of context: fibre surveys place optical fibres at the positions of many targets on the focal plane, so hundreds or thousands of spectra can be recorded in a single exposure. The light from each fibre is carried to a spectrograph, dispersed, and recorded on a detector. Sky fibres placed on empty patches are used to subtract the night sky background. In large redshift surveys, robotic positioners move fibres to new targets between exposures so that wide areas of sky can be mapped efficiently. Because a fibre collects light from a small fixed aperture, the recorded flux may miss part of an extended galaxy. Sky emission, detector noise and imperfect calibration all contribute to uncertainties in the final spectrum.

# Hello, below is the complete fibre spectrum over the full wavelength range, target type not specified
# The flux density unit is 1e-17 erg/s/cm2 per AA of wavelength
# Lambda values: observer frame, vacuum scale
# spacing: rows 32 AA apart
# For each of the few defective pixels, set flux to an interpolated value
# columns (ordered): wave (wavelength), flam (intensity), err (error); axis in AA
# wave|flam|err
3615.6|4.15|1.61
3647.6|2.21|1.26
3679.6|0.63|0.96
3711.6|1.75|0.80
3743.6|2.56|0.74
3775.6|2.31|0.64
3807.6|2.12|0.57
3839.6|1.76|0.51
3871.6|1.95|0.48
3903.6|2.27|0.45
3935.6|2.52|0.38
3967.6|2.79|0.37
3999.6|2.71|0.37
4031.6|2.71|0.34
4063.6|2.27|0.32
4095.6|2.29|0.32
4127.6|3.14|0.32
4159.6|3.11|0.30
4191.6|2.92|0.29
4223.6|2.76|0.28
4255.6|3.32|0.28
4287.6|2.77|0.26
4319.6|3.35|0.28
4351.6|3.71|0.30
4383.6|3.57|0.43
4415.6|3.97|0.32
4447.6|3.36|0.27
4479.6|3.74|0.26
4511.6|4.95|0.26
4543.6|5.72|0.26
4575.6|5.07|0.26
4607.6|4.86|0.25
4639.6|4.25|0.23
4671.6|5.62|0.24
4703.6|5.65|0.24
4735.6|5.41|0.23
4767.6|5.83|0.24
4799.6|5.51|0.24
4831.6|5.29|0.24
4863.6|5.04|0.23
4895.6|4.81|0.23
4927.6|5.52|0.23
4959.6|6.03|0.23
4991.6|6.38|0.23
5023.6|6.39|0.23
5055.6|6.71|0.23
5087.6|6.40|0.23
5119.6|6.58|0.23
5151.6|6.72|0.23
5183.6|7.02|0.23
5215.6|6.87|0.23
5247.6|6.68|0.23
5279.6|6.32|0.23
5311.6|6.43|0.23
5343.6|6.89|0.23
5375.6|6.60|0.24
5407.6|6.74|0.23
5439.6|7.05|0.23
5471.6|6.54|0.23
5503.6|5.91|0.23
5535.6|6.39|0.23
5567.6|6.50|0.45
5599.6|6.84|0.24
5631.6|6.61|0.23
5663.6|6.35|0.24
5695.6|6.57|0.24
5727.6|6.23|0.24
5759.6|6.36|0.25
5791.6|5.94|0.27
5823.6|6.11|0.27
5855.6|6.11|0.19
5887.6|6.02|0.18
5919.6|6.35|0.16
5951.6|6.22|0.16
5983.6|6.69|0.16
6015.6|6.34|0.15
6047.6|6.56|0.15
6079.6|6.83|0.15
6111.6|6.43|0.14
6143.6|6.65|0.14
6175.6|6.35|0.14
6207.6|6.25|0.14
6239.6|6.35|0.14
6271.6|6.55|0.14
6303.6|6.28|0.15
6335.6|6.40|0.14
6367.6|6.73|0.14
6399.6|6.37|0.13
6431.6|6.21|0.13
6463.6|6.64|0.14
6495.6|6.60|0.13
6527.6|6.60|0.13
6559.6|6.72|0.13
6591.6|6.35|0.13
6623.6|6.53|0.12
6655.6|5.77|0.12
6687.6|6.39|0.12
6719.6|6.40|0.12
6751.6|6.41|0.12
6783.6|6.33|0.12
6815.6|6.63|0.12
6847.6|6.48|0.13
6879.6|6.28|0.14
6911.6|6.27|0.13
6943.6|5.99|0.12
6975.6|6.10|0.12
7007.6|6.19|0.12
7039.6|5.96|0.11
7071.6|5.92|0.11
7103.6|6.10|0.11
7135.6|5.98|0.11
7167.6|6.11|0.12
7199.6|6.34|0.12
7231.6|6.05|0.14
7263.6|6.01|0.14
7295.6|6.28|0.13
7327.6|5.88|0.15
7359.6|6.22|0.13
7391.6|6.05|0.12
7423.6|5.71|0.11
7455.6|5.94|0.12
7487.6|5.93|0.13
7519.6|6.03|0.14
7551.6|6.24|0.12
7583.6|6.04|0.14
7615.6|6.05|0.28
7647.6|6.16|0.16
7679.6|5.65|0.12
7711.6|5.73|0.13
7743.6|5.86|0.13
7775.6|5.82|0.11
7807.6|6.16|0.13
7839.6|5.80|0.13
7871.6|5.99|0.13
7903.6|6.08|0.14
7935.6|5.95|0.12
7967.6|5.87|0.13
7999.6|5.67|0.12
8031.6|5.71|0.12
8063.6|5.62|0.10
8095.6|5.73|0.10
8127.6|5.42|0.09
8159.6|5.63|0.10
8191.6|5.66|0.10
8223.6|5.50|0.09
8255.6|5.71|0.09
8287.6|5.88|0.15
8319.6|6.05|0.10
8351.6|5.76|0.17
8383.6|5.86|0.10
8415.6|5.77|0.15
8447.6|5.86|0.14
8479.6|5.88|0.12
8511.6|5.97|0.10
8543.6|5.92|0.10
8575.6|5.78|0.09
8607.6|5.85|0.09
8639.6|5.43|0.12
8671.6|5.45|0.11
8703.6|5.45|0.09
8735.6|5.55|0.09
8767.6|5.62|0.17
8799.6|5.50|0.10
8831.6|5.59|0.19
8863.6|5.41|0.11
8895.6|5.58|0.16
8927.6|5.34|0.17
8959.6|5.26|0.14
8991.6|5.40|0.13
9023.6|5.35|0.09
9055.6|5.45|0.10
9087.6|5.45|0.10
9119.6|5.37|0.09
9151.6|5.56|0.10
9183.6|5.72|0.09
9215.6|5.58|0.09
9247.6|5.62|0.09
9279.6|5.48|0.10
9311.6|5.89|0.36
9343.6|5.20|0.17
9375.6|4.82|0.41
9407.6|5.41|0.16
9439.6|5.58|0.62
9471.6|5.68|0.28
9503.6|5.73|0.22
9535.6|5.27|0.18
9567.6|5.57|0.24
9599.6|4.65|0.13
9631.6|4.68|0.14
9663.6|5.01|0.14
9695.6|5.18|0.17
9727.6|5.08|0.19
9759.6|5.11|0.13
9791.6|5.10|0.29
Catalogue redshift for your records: 0.13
